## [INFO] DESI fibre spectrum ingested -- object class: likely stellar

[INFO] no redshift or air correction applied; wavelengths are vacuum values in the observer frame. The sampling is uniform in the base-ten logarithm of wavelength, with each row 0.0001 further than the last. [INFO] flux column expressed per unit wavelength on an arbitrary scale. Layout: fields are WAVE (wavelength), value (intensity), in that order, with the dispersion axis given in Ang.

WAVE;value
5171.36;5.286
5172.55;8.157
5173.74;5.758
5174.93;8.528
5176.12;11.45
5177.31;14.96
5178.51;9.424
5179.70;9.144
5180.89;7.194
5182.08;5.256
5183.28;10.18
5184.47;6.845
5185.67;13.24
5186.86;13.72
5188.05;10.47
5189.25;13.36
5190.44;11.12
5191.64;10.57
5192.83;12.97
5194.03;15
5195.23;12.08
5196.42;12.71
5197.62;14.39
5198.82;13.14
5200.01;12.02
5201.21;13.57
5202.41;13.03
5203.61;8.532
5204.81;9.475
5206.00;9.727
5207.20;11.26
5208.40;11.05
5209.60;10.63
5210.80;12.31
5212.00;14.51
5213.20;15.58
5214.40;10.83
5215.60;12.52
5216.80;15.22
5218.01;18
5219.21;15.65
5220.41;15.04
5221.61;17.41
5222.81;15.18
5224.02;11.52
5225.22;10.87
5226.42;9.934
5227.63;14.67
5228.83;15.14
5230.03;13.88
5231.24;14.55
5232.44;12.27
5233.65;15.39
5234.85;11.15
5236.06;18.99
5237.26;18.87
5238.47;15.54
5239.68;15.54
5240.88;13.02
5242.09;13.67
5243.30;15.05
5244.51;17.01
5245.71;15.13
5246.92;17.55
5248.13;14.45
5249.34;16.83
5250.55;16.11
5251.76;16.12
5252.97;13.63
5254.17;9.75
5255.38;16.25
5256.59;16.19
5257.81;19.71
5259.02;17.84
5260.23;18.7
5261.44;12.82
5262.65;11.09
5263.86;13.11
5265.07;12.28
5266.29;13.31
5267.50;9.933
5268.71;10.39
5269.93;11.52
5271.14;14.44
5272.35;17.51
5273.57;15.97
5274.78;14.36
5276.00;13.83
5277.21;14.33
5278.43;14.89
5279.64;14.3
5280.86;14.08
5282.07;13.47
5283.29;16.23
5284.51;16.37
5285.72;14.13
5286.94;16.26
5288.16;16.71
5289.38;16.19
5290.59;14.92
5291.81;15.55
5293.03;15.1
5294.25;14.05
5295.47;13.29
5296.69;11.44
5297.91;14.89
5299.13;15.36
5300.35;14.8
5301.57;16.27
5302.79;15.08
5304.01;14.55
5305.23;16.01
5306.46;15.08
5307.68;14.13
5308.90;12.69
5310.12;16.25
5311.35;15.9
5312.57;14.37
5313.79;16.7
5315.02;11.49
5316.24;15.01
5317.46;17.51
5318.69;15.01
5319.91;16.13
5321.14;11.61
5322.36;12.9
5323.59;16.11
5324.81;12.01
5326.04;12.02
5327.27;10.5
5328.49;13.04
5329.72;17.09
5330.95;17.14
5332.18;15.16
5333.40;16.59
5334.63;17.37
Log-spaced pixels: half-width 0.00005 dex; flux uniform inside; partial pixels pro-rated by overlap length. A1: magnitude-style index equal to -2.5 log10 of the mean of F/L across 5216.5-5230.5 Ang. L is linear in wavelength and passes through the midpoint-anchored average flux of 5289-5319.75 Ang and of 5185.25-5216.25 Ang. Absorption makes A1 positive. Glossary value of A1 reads -0.13 mag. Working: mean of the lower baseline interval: 12.2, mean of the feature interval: 14.4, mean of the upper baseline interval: 14.9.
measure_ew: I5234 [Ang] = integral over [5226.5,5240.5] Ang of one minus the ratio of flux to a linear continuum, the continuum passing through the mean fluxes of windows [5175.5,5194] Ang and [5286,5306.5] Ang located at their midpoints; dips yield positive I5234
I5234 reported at -2.5 Ang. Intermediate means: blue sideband 10.8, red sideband 15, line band 14.9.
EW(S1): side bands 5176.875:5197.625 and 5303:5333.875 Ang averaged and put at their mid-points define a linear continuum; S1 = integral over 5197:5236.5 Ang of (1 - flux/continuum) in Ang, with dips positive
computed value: -4.3 Ang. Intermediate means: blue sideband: 11.1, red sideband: 14.6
